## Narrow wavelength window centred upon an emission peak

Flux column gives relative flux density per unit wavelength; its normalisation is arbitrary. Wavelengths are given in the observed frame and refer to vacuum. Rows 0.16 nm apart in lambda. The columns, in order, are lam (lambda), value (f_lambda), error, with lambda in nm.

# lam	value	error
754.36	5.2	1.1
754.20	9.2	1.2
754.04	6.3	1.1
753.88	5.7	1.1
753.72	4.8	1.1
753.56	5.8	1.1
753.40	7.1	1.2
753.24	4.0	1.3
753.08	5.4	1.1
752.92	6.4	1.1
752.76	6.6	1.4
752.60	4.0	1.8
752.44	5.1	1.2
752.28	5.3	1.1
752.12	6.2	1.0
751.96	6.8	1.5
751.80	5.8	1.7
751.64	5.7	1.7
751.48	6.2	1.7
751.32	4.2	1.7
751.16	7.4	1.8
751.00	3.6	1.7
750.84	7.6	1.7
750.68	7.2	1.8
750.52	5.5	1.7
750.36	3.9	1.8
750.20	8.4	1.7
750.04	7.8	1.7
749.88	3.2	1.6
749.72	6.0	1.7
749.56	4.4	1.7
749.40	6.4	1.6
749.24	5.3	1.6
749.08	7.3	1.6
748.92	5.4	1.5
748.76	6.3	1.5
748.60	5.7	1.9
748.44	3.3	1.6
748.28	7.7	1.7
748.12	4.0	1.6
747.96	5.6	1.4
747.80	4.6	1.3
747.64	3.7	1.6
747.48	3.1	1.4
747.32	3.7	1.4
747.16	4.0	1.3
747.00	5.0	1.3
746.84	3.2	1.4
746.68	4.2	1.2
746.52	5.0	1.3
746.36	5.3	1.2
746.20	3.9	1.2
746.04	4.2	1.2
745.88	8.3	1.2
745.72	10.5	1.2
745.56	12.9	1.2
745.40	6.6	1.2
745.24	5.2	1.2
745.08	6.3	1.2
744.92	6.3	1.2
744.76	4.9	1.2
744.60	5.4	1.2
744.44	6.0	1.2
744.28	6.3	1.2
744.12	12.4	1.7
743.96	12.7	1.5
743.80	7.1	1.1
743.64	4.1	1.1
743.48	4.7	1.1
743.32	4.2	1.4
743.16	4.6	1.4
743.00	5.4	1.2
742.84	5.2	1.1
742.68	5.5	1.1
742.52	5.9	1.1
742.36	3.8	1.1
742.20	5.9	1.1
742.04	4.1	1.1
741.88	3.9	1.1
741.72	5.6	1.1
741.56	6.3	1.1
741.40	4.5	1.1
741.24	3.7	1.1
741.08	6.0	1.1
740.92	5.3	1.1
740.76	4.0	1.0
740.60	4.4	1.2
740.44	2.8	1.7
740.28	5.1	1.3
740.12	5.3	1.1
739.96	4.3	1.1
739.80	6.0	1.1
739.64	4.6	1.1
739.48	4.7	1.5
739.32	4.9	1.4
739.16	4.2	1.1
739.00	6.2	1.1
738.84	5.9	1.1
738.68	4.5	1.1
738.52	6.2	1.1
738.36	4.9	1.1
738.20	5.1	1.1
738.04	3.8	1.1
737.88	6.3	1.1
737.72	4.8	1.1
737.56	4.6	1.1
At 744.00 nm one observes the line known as [S II] 6716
